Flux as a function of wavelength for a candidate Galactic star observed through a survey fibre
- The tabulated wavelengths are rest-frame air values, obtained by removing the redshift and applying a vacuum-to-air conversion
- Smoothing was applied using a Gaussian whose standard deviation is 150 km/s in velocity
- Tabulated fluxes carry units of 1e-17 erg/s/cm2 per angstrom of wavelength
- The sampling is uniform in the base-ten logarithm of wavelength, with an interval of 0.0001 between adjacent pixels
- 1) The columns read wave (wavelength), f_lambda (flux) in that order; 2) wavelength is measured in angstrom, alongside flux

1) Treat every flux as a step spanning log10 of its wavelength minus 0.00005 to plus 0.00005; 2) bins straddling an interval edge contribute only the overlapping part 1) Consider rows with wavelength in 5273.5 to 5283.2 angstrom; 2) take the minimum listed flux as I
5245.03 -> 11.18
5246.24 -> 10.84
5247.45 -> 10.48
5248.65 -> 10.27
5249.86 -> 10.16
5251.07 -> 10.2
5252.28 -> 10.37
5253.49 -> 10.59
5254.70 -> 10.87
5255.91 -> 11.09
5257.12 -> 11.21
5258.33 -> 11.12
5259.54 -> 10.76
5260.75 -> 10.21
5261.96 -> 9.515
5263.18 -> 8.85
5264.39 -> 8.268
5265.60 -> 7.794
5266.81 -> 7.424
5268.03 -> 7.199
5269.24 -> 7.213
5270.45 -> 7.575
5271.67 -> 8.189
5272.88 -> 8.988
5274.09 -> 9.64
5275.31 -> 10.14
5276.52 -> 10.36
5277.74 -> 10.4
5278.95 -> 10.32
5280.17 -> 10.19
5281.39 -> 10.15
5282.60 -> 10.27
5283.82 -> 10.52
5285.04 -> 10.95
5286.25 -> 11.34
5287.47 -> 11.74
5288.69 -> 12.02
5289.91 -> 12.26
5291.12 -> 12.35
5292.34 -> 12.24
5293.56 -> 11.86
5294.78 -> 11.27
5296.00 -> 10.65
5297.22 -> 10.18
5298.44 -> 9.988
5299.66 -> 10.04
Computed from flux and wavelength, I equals 9.64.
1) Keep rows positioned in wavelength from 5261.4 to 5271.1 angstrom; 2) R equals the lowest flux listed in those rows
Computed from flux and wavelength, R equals 7.199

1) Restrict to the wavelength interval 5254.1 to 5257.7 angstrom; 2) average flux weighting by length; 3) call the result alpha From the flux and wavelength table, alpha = 11.1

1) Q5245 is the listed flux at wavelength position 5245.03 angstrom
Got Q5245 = 11.18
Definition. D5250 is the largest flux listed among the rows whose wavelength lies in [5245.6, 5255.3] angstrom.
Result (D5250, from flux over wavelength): 10.87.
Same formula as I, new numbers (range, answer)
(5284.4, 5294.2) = 10.95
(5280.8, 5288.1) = 10.15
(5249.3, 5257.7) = 10.16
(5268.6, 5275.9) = 7.213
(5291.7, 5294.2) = 11.86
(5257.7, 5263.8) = 8.85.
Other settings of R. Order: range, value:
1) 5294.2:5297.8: 10.18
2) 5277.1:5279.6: 10.32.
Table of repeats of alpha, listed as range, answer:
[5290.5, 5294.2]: 12.2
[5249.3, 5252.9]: 10.2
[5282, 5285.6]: 10.6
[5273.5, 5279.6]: 10.2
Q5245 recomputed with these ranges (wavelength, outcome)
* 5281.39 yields 10.15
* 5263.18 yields 8.85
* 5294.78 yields 11.27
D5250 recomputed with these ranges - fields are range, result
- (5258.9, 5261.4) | 10.76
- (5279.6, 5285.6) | 10.95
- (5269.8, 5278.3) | 10.4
